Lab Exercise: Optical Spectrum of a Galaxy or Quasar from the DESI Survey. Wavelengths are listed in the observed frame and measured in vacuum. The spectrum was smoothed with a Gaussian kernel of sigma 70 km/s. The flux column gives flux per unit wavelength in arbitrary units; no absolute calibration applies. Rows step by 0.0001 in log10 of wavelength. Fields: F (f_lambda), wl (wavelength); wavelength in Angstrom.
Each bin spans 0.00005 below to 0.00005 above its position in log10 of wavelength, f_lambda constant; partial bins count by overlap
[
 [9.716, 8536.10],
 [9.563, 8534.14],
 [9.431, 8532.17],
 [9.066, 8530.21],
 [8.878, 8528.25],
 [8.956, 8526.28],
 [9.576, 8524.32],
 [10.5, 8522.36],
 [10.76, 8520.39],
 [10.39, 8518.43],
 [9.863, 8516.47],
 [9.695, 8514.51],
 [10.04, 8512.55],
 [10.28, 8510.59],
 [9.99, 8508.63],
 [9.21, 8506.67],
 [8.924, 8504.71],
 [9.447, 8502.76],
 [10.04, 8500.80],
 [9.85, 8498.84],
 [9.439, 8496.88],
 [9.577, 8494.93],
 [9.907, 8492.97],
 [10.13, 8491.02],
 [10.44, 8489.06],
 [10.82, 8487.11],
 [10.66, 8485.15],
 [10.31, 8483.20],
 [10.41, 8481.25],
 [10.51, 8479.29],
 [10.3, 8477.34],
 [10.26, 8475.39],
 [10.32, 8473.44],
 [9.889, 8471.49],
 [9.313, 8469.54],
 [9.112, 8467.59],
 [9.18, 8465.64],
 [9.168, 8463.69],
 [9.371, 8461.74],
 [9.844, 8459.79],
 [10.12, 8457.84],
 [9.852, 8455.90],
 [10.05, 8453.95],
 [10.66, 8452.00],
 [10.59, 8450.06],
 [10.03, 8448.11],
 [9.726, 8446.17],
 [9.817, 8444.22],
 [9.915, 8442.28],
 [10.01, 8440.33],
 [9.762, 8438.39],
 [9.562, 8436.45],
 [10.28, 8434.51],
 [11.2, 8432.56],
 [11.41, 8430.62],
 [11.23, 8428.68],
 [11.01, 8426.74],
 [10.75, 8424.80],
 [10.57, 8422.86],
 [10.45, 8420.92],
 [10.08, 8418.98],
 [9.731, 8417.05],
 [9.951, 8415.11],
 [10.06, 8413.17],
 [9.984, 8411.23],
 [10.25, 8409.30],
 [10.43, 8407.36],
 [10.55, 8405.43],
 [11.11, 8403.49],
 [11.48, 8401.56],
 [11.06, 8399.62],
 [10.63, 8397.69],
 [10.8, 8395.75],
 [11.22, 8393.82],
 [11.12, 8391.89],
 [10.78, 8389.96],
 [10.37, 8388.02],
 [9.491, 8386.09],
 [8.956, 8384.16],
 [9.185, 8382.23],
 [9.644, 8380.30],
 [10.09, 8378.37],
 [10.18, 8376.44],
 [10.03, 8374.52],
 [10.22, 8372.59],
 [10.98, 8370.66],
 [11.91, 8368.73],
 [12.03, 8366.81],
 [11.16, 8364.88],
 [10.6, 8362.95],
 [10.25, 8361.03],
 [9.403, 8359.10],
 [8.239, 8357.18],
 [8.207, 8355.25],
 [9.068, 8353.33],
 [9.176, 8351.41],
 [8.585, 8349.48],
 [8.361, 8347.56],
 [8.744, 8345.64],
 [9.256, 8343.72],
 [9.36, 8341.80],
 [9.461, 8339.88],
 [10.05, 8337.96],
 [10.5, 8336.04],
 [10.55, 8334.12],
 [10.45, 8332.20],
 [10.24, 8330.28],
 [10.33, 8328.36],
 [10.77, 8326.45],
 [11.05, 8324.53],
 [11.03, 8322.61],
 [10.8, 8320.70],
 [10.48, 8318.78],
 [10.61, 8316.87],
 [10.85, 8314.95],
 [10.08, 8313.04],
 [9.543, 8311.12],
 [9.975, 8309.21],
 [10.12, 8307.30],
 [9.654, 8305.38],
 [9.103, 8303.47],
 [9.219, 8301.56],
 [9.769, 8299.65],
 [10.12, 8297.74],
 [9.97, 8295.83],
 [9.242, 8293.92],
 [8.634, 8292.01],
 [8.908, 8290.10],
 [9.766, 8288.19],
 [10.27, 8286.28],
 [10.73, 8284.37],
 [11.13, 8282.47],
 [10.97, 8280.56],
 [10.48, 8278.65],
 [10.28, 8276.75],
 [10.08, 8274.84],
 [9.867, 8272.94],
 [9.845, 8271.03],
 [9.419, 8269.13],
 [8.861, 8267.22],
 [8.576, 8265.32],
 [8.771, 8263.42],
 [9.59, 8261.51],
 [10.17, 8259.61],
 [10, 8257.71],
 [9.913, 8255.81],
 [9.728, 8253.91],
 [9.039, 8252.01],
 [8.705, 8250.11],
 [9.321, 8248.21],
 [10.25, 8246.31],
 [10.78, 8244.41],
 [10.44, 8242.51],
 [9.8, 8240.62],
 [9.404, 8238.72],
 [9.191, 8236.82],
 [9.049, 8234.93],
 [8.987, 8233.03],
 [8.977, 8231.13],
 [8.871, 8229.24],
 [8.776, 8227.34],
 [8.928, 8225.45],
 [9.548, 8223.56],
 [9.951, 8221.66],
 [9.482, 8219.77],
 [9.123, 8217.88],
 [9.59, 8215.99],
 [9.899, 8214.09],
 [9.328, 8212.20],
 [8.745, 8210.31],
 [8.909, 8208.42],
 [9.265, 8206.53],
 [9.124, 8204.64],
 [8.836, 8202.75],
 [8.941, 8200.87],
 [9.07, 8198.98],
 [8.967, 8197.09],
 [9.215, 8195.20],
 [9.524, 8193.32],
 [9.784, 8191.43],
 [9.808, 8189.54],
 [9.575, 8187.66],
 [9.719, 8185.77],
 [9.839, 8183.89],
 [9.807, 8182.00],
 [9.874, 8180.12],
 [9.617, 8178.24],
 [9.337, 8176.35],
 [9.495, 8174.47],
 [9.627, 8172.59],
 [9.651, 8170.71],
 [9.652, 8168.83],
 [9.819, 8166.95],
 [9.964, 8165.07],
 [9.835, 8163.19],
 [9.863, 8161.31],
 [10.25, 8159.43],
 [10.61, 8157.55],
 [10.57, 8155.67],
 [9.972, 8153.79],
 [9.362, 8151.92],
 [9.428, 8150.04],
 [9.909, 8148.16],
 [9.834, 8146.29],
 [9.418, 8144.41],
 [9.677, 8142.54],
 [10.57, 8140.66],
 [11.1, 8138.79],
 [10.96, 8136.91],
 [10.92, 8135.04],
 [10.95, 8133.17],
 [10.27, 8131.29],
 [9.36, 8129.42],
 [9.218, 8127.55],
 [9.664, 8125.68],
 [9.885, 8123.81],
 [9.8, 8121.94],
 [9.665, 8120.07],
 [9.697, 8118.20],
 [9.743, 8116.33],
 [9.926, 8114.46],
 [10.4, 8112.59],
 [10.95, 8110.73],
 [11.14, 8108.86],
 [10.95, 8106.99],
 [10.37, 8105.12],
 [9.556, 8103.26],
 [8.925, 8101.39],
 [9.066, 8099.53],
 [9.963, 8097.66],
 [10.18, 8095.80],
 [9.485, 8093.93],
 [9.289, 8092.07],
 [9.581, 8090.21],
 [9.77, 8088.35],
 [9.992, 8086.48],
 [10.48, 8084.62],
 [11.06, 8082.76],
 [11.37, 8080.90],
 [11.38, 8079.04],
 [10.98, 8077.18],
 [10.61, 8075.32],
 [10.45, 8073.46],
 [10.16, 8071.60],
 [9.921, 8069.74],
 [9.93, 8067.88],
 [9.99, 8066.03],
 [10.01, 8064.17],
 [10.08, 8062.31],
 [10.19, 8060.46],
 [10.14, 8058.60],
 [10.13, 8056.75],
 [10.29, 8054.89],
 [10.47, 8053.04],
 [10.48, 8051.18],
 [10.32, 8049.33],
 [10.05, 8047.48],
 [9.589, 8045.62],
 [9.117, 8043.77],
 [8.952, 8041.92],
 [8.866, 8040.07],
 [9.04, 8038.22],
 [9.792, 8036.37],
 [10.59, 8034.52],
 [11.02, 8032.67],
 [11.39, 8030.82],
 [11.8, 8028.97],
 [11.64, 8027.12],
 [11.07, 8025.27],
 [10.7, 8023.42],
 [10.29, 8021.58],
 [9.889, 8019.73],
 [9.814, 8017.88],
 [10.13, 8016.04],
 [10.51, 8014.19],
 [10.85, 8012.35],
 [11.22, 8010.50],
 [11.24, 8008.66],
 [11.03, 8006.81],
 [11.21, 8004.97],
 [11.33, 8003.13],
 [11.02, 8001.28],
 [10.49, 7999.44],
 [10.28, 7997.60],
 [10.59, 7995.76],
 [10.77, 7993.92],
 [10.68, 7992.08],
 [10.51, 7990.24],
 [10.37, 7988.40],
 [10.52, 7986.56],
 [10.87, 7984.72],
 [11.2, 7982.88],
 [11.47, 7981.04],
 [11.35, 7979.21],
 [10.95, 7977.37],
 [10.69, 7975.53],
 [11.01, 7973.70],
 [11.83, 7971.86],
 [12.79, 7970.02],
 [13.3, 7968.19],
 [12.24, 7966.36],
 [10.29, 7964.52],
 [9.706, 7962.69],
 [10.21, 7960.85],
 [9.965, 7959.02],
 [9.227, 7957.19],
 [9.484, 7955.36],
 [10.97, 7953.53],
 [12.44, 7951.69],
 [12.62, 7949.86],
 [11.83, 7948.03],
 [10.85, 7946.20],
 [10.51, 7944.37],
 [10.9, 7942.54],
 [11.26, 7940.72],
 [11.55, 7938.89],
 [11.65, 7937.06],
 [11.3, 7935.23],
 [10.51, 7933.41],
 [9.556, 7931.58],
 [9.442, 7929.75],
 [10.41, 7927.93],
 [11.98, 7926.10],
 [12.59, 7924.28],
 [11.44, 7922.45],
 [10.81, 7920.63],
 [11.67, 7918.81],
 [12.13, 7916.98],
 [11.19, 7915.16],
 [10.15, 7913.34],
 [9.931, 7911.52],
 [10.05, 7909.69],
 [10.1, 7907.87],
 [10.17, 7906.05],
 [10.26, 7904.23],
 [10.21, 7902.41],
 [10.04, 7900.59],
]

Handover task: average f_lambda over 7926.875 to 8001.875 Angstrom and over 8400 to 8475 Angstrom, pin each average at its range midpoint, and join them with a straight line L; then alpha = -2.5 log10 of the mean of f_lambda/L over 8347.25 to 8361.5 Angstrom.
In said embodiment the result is 0.16 mag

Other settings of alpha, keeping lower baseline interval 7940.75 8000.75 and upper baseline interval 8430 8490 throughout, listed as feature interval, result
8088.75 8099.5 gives 0.117 mag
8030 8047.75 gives 0.108 mag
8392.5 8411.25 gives -0.063 mag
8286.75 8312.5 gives 0.089 mag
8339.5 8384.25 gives 0.058 mag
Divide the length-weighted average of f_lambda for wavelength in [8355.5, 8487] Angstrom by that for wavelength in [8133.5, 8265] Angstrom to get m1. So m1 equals 1.1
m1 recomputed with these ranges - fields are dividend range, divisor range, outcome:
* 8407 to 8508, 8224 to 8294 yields 1.05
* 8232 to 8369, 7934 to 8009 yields 0.89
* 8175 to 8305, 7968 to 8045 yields 0.89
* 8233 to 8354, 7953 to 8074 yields 0.93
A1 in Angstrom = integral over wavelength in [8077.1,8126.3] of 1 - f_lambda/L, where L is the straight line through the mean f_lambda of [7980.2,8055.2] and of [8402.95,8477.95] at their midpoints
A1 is 1.6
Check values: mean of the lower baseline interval 10.5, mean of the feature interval 10.1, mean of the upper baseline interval 10.1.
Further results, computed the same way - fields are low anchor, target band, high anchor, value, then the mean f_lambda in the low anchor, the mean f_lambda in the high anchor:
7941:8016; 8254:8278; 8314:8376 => 1.5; 11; 10.1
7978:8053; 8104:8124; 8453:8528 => 0.3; 10.6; 9.9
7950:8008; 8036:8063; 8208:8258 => 1.8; 11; 9.43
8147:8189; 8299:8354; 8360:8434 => 2.2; 9.81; 10.5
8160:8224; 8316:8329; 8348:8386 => -1.3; 9.5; 9.86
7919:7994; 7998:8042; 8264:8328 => 1.0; 11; 10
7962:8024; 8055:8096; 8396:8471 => 2.1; 10.9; 10.2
